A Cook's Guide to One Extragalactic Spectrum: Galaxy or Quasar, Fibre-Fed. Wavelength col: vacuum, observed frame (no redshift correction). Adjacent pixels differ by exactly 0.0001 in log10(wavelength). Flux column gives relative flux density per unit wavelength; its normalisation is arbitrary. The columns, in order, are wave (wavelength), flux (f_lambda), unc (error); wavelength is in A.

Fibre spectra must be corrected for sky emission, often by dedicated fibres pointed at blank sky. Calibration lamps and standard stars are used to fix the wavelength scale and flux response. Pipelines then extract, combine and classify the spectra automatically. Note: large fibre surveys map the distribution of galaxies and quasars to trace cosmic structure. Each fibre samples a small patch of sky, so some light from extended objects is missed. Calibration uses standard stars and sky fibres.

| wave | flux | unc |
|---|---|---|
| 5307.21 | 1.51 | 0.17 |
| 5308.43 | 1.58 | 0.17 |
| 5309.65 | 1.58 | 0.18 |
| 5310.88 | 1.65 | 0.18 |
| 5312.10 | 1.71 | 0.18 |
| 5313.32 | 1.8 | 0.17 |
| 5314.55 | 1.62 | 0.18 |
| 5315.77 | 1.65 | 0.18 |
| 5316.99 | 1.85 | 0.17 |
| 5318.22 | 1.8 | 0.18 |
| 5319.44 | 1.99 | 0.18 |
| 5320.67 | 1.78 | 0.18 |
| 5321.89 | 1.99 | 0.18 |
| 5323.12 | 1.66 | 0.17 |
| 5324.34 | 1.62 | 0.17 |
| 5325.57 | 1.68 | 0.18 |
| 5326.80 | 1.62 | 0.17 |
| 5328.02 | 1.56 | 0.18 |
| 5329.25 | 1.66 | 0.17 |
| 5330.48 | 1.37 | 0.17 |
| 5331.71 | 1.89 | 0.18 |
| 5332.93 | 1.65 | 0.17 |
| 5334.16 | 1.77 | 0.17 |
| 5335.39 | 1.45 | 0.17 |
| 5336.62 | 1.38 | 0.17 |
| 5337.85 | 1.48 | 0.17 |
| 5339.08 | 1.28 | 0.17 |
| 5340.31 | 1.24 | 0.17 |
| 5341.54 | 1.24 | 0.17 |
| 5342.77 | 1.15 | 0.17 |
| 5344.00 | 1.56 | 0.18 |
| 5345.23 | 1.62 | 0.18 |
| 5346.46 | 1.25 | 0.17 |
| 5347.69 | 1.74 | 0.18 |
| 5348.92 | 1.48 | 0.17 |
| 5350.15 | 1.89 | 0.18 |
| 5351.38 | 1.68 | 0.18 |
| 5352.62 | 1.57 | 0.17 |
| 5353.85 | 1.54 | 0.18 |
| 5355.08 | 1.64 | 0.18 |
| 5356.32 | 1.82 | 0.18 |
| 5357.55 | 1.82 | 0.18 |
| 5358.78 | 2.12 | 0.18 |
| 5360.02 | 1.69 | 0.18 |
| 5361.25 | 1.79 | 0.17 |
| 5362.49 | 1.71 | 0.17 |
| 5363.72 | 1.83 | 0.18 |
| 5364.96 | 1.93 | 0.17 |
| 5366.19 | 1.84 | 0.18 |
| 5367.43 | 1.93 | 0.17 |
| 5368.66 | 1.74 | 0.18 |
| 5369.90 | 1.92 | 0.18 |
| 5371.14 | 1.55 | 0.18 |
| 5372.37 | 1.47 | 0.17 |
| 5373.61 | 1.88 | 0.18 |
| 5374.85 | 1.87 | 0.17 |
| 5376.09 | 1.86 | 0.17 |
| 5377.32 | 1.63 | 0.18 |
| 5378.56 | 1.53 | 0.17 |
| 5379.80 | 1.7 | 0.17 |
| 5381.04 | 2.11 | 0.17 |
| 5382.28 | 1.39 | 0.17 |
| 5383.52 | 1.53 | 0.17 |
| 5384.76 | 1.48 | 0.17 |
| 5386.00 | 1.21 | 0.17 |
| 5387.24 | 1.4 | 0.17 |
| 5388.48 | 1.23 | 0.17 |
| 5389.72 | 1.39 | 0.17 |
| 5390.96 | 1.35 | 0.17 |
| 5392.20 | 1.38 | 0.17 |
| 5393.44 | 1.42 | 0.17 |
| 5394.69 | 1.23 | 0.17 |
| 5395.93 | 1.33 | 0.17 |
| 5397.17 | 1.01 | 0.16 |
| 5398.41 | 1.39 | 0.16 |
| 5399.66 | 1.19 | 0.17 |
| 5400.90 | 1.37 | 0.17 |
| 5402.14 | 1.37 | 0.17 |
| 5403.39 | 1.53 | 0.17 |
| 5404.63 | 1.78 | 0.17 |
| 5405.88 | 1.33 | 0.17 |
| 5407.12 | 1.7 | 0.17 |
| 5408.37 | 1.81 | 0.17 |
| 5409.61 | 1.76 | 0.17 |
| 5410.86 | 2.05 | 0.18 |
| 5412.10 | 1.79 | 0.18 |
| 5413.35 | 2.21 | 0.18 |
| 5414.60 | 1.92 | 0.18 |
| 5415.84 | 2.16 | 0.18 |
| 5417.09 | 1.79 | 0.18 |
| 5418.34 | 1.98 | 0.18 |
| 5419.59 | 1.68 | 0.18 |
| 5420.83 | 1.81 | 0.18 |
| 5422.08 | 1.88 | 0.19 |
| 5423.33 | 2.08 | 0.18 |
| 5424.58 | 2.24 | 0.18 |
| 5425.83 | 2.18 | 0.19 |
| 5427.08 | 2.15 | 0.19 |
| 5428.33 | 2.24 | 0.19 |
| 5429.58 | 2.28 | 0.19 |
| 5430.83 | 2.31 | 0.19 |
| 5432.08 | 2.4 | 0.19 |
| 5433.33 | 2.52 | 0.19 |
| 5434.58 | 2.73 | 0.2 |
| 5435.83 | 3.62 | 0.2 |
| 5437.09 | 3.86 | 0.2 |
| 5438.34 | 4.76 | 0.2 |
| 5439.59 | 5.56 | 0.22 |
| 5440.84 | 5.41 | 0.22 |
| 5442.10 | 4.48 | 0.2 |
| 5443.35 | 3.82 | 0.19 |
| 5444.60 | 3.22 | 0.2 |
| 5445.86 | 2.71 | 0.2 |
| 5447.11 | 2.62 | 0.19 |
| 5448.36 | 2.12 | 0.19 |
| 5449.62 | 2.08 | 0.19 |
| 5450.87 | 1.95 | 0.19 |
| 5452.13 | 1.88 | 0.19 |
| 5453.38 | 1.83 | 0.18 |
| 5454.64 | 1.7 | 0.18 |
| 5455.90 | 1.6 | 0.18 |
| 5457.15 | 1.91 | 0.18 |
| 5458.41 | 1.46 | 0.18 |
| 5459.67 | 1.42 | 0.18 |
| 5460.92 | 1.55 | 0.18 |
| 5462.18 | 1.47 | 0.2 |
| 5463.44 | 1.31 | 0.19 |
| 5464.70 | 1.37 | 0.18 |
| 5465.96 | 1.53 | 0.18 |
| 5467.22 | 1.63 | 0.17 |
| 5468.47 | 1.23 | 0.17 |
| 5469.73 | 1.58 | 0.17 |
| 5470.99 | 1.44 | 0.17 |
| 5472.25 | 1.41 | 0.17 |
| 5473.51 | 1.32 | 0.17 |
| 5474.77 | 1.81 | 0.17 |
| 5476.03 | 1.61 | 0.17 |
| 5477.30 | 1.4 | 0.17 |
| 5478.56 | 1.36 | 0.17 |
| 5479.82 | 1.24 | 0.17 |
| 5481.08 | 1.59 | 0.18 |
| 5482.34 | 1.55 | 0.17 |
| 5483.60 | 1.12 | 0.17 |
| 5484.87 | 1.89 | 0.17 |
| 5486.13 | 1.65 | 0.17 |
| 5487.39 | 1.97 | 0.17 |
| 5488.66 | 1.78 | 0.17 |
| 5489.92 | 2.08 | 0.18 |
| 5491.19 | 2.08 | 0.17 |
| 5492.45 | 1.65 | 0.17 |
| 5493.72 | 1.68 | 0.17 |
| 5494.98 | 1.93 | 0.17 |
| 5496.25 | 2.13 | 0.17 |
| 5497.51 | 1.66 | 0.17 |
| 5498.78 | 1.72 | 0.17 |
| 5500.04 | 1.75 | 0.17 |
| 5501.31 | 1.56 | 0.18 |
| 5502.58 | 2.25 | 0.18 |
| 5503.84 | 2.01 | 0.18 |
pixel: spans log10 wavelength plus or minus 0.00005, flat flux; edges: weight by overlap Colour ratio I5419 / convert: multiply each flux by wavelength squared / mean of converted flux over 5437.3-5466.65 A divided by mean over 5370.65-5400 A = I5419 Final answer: 1.74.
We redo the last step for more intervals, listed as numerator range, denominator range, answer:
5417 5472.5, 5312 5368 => 1.46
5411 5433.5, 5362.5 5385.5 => 1.23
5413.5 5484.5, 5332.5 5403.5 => 1.43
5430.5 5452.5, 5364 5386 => 1.95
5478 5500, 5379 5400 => 1.27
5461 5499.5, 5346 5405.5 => 1.05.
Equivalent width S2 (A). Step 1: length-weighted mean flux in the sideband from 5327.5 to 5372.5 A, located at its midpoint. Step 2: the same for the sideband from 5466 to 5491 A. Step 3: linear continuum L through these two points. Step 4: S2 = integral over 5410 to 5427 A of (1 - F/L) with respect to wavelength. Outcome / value -4.1 A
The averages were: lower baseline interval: 1.63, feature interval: 1.98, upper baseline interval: 1.57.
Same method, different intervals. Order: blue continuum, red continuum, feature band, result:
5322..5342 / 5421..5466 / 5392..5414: 6.38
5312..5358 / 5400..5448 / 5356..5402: 9.85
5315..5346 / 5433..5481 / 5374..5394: 3.64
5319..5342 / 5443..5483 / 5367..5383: -0.82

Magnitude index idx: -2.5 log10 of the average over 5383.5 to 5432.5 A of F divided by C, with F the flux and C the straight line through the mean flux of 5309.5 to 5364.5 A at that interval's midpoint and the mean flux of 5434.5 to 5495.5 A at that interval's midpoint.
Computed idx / 0.13 mag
